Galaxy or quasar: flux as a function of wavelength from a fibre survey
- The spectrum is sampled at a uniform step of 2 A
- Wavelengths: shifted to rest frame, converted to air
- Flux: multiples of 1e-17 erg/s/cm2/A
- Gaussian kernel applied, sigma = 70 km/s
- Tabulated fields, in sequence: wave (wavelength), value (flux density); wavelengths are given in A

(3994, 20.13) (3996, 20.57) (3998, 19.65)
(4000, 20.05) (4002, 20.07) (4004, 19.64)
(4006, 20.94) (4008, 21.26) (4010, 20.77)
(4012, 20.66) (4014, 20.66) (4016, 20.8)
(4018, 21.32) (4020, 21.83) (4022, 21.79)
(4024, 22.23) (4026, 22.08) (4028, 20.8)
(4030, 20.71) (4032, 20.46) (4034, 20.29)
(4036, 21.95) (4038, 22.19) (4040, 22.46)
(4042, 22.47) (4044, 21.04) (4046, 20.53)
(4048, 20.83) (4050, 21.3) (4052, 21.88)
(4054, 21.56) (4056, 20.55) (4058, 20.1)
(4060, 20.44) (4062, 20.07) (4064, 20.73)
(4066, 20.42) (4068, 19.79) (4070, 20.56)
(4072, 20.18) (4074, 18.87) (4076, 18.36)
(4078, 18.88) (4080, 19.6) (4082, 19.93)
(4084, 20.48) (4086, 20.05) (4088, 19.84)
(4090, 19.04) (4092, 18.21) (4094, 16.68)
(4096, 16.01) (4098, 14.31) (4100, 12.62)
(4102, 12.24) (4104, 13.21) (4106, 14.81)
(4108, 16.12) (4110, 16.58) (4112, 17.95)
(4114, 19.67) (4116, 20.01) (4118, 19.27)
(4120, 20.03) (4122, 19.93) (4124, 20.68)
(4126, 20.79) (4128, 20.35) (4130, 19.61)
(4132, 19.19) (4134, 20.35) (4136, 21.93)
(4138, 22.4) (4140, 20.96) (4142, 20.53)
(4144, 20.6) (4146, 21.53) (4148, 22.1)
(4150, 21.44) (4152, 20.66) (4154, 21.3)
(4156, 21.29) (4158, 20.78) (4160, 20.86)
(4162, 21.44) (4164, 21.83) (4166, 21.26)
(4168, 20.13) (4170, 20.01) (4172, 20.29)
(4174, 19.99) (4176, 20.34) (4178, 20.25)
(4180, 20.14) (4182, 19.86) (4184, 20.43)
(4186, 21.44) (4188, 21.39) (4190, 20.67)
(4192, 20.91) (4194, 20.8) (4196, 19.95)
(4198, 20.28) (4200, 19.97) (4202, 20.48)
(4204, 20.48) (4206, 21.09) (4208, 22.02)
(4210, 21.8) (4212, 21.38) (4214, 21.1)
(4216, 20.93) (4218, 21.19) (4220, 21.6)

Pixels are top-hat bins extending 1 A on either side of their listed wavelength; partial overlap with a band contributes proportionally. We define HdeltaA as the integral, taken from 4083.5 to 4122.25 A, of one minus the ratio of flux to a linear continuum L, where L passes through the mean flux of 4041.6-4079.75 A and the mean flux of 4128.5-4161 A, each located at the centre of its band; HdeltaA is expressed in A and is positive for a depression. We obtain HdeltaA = 6.41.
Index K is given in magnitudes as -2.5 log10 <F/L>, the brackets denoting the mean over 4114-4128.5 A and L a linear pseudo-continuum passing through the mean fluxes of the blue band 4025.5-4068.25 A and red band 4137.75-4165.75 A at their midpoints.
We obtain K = 0.06 mag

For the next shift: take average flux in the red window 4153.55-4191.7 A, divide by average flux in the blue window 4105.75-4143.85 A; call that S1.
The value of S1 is 1.1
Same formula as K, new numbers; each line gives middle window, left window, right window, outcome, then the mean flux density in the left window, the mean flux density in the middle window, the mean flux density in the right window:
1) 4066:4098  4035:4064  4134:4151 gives 0.12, 21.2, 19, 21.4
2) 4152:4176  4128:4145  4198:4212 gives 0.00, 20.7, 20.8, 21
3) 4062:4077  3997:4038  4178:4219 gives 0.06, 20.9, 19.9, 20.8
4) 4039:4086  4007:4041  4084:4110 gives -0.10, 21.3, 20.5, 16.3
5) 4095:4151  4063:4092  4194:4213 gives 0.08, 19.7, 18.8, 20.8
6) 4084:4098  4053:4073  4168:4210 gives 0.13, 20.4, 18.2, 20.6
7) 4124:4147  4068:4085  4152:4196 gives -0.02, 19.6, 20.7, 20.7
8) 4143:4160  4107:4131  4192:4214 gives -0.07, 19.2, 21.2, 20.8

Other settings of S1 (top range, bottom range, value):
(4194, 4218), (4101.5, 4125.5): 1.18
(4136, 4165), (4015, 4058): 1.00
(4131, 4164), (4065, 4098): 1.11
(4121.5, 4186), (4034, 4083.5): 1.01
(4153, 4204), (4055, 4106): 1.12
